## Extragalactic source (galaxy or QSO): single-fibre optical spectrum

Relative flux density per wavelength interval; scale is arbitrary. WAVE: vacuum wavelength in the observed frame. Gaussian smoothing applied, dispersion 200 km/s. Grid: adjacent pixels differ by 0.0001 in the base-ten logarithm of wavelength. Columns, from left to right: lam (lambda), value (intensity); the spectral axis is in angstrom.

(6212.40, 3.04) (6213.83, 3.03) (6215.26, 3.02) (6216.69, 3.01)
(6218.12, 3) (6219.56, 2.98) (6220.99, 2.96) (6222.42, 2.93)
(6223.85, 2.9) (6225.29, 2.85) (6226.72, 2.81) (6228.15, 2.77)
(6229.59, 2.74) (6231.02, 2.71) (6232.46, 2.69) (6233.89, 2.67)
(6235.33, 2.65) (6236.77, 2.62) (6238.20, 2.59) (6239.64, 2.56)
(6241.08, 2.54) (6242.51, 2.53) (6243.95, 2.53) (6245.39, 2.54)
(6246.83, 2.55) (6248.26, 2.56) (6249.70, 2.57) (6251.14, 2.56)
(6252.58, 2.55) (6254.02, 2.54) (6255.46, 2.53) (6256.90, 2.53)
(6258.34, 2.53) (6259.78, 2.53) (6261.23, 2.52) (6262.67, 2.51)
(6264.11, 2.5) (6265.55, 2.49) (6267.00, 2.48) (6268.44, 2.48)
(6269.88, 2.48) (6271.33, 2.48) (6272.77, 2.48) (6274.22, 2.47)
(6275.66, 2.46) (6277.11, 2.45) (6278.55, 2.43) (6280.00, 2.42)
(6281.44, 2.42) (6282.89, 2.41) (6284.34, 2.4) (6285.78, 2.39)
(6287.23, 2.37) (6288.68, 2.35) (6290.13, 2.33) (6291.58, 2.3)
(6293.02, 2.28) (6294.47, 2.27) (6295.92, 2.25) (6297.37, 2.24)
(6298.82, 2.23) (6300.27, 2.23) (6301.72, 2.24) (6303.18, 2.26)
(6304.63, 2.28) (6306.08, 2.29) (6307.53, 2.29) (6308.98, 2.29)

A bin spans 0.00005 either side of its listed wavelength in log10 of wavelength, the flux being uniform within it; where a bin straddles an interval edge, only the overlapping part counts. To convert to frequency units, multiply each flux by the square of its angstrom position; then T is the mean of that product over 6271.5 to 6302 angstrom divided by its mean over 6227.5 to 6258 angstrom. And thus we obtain 0.92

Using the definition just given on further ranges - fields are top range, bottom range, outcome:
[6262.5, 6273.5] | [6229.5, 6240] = 0.95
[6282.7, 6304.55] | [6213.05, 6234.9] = 0.82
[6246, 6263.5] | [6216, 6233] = 0.90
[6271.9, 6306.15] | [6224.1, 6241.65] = 0.89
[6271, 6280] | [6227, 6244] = 0.94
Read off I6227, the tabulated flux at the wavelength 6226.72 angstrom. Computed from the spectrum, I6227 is 2.81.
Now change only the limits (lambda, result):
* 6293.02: 2.28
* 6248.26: 2.56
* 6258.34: 2.53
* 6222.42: 2.93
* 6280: 2.42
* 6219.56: 2.98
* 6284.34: 2.4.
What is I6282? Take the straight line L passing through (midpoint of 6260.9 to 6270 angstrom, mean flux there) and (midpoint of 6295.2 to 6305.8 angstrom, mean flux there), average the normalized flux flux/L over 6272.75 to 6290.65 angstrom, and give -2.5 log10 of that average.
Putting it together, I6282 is -0.01 mag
